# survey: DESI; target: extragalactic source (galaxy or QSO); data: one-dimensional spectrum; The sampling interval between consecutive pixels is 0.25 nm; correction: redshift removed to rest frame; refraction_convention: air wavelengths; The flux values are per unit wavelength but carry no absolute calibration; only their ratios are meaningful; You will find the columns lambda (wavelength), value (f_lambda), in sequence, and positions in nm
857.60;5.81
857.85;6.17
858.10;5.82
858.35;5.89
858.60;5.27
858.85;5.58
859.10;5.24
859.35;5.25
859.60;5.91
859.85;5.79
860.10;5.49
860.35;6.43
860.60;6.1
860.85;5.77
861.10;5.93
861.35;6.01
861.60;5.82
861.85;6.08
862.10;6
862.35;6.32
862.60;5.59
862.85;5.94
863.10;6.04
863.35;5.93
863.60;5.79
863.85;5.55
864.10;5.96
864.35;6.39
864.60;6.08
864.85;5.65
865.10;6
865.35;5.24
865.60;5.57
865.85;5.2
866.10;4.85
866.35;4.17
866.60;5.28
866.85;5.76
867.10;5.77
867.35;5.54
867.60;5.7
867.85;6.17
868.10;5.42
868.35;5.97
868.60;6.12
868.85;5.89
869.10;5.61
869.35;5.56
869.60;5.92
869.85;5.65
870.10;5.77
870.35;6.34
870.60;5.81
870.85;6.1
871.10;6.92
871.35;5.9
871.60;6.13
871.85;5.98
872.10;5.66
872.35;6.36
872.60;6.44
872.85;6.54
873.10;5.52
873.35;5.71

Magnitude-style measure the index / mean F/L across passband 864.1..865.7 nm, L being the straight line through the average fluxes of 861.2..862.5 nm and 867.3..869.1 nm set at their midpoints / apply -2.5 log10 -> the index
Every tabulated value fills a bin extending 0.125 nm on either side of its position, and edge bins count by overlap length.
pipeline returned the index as 0.02 mag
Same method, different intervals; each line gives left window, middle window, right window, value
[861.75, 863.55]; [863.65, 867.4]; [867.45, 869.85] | 0.07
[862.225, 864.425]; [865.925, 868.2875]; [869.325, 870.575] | 0.09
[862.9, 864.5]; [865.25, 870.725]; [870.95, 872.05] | 0.09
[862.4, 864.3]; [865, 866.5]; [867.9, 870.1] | 0.13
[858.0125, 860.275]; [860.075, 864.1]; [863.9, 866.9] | -0.07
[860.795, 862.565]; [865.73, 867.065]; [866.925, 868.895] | 0.15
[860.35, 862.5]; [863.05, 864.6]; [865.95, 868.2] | -0.04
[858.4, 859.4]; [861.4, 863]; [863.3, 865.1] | -0.05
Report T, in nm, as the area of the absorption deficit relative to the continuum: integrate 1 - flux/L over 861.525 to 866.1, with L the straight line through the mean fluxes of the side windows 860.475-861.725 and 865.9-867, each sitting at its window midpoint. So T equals -0.28 nm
